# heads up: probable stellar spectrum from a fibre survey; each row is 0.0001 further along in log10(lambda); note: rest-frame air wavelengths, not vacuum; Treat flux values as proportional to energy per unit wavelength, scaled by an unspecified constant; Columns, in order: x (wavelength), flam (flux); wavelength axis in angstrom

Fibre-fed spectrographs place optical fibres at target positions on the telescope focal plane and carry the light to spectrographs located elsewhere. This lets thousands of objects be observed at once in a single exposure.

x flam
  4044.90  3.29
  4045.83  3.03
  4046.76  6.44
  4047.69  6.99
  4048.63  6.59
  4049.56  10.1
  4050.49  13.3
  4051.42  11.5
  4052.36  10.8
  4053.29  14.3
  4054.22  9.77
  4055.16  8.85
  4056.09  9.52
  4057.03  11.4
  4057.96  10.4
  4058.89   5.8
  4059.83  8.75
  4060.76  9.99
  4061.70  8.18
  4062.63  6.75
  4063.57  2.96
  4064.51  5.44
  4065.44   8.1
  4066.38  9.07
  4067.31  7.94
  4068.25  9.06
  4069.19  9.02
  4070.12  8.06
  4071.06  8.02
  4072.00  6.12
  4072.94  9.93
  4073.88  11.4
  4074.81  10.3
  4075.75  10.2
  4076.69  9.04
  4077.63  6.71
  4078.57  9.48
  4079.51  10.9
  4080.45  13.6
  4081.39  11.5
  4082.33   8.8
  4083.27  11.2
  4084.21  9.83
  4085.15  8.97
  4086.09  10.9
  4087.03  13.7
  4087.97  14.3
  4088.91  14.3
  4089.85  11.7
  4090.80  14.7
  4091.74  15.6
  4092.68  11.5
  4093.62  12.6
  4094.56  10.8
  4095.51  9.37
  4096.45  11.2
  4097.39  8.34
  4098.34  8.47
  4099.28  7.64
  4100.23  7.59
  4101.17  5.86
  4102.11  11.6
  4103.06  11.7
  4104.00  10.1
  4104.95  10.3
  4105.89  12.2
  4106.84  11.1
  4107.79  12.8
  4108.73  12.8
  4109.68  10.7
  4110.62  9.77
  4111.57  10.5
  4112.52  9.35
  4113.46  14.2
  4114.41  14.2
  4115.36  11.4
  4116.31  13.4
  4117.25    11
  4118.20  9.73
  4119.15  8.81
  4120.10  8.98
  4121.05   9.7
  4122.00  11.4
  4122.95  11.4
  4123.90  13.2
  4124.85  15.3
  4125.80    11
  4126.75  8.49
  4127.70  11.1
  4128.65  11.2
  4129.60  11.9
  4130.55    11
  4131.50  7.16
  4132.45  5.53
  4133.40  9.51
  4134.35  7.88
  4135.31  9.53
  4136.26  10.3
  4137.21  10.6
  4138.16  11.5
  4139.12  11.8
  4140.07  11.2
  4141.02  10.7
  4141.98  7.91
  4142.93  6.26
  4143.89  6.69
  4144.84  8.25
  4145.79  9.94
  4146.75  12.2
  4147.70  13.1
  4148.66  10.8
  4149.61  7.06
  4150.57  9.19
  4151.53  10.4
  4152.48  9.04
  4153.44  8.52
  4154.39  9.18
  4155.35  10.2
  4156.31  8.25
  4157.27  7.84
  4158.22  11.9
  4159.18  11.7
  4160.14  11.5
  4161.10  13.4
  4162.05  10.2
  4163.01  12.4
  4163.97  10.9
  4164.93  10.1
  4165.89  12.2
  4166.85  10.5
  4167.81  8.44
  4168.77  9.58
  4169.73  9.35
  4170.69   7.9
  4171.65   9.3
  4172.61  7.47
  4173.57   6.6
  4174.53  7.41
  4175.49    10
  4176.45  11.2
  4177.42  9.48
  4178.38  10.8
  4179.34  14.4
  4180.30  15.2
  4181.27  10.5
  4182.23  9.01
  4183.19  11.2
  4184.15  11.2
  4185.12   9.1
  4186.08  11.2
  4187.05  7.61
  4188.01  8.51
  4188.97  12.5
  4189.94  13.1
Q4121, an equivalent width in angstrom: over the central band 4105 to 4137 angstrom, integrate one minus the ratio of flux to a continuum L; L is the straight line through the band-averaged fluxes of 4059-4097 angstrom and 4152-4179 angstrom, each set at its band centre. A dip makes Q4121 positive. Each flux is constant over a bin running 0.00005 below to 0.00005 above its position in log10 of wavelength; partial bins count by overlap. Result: -2.8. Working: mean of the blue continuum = 9.96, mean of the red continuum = 9.86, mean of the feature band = 10.8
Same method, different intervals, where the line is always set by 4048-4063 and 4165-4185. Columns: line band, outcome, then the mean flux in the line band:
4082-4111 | -3.4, 11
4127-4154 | 0.9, 9.64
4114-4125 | -1.7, 11.4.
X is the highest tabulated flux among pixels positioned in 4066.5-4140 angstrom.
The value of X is 15.6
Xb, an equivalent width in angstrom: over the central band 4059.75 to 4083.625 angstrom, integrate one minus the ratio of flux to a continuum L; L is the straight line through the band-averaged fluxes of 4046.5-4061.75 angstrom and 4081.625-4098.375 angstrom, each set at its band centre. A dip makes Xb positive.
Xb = 3.9 angstrom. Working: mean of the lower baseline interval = 9.65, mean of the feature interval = 8.86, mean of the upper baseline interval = 11.5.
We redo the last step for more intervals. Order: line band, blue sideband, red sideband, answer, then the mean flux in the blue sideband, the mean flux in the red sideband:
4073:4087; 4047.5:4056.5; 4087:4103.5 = 0.6 angstrom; 10.3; 11.1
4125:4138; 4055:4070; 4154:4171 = -0.2 angstrom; 8.19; 10.3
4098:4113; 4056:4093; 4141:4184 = -0.5 angstrom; 9.83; 9.96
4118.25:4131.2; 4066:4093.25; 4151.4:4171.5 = -0.8 angstrom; 10.6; 10.2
